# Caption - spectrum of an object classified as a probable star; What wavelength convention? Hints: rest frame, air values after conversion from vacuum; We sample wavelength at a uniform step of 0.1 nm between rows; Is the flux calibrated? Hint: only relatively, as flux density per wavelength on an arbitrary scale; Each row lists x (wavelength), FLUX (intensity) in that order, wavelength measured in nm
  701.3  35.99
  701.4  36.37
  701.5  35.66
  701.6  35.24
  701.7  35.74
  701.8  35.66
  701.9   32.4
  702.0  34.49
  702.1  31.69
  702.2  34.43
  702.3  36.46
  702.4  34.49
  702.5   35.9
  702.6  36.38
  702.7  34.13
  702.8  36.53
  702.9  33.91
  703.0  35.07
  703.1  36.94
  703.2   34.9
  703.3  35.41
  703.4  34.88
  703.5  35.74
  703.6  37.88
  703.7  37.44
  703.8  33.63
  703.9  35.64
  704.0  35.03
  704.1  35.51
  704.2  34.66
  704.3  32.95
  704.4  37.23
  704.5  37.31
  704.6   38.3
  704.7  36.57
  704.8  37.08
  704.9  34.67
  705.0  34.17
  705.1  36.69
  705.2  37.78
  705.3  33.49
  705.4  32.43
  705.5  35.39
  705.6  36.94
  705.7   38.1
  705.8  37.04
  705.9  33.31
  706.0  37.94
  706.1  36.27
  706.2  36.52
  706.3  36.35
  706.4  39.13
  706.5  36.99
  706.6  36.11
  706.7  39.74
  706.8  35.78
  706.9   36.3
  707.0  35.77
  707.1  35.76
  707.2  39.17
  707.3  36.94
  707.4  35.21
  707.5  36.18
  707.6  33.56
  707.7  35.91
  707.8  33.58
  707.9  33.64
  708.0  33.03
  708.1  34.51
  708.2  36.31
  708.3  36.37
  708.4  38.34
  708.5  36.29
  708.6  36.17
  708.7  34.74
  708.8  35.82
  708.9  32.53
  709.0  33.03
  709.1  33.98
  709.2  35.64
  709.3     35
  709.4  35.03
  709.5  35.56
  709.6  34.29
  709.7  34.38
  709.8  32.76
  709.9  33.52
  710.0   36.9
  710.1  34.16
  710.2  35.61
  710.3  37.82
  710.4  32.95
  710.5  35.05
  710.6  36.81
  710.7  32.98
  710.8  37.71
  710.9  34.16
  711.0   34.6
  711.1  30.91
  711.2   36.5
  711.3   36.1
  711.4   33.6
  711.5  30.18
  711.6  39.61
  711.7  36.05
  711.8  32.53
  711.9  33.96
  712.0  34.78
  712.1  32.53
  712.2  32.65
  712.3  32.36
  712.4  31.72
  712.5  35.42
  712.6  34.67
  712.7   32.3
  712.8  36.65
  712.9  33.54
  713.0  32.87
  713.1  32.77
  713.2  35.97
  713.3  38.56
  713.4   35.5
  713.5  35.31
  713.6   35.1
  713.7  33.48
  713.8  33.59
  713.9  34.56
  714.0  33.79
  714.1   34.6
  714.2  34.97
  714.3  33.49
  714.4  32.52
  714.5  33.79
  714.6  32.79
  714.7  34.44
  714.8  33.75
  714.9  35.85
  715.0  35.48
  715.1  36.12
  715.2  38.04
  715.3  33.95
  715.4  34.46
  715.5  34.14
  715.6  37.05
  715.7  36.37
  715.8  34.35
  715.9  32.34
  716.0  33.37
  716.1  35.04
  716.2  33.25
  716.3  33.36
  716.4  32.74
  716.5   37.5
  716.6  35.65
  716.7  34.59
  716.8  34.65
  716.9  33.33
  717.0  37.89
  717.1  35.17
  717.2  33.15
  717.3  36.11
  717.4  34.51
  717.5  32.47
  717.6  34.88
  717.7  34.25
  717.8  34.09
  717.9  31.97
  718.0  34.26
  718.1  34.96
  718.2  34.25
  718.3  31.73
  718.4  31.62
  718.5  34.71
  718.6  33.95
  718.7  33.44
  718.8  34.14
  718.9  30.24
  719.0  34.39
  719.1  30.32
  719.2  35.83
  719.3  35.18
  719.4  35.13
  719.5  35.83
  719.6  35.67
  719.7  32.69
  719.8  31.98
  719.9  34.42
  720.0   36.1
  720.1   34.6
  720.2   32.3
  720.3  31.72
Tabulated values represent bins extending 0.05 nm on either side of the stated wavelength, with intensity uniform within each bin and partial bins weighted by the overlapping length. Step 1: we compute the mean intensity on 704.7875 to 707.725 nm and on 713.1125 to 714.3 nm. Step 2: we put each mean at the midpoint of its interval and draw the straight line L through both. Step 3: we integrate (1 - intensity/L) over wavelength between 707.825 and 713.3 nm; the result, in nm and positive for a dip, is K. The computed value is 0.130 nm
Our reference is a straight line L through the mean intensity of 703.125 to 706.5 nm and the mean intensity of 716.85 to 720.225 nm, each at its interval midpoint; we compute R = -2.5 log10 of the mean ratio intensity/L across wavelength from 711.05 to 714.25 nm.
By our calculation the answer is 0.02 mag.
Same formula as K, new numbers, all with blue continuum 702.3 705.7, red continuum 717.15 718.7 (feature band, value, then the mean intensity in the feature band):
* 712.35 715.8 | -0.03 nm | 34.6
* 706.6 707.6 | -0.04 nm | 36.6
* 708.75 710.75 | 0.01 nm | 34.7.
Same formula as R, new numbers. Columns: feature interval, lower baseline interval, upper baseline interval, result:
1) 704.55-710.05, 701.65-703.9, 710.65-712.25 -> -0.030 mag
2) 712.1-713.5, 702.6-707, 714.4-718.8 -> 0.022 mag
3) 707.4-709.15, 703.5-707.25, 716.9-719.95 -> 0.024 mag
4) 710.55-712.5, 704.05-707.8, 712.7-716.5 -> 0.028 mag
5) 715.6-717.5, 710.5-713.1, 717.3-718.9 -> -0.027 mag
